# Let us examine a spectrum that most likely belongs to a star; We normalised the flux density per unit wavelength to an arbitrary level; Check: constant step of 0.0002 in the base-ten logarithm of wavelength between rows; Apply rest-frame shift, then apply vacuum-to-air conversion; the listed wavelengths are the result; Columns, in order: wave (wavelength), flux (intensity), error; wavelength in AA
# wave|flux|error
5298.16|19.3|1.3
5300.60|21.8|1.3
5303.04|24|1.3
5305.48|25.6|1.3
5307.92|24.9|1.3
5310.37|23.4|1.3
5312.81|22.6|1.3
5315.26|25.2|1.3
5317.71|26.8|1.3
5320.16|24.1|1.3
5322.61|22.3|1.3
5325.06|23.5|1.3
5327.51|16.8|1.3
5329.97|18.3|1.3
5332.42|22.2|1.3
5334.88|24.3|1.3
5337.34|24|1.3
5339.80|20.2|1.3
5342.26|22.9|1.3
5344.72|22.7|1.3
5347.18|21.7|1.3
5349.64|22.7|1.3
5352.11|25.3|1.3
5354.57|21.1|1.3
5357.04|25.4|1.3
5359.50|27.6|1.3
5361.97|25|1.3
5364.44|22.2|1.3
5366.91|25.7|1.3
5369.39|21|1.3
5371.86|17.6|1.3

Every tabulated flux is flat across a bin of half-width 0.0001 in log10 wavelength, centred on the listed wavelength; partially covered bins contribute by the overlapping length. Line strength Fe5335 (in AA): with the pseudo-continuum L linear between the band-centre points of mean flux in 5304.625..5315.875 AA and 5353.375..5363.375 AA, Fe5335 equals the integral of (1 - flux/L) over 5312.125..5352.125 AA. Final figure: 3.1 AA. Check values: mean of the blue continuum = 24.3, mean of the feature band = 22.6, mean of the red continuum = 24.8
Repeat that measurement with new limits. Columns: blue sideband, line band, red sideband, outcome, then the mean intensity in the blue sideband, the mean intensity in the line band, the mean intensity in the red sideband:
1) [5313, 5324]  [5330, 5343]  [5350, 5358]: 0.9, 24.4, 22.3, 23.7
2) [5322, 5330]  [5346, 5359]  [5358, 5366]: 0.2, 20.3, 23.5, 25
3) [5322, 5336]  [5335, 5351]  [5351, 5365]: 0.2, 21.2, 22.5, 24.5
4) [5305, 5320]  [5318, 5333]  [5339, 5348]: 1.3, 24.7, 21.5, 22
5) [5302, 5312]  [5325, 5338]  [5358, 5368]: 1.8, 24.4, 21.2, 25.1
